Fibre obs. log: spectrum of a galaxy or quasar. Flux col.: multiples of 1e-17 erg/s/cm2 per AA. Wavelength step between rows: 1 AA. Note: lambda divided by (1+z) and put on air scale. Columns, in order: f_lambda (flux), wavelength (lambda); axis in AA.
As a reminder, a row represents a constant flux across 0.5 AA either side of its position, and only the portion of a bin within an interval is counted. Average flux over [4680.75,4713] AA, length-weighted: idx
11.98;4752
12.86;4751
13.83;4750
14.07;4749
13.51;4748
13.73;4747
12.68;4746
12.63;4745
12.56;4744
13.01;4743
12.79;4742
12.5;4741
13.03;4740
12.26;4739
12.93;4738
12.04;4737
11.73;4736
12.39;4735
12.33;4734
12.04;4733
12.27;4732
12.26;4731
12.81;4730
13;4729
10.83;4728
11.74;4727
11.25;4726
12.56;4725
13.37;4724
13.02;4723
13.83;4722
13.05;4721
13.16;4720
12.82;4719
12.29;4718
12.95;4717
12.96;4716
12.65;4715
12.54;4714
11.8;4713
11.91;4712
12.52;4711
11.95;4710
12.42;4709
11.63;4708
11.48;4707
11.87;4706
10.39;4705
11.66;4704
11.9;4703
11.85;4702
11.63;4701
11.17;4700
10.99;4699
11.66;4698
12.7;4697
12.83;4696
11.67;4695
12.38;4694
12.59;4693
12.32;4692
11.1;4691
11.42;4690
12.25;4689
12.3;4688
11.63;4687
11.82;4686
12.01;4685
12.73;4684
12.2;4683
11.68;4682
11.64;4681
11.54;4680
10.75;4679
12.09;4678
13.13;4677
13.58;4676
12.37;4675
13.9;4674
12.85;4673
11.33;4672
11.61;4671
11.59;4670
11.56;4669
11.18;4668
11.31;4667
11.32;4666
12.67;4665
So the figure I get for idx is 11.9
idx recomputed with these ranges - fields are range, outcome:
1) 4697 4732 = 12.2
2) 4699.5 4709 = 11.6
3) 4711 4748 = 12.6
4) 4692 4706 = 11.8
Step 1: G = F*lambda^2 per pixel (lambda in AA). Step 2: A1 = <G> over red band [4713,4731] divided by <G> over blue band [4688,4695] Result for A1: 1.1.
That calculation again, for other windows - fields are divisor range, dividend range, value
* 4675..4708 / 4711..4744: 1.07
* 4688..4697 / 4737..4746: 1.07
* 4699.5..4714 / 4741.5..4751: 1.14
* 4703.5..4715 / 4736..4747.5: 1.08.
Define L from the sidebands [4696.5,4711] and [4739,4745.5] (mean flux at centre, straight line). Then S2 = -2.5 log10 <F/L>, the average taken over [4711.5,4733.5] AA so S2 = -0.028 mag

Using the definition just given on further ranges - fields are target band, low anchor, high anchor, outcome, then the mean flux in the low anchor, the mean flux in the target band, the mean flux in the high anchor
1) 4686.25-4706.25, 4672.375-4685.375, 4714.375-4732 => 0.056 mag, 12.3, 11.8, 12.6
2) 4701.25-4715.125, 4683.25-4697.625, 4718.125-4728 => 0.048 mag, 12.1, 11.9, 12.6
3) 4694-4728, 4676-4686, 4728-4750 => 0.018 mag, 12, 12.2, 12.7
